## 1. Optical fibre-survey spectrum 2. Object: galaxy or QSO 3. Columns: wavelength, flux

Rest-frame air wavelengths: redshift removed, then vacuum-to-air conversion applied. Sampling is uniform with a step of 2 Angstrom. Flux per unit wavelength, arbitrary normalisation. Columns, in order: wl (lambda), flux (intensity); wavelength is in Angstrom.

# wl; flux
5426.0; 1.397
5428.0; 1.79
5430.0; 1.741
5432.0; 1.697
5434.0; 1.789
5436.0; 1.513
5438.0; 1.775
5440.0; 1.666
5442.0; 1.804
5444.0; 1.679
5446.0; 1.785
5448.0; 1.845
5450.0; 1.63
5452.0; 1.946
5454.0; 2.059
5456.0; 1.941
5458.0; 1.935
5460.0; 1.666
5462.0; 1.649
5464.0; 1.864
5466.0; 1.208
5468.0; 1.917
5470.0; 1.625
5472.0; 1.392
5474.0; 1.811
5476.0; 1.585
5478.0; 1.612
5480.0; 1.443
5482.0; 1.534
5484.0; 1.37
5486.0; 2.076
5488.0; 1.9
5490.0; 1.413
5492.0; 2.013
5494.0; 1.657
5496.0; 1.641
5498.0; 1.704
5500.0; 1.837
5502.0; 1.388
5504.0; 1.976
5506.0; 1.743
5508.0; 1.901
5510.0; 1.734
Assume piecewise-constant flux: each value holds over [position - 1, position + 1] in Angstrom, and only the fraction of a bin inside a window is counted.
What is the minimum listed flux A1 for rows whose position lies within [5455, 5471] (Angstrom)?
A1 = 1.208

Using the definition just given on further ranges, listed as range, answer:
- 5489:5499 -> 1.413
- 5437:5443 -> 1.666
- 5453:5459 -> 1.935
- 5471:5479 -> 1.392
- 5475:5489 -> 1.37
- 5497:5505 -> 1.388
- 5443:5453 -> 1.63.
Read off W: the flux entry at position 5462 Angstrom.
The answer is 1.649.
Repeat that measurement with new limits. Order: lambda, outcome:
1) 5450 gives 1.63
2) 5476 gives 1.585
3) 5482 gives 1.534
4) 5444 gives 1.679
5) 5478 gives 1.612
